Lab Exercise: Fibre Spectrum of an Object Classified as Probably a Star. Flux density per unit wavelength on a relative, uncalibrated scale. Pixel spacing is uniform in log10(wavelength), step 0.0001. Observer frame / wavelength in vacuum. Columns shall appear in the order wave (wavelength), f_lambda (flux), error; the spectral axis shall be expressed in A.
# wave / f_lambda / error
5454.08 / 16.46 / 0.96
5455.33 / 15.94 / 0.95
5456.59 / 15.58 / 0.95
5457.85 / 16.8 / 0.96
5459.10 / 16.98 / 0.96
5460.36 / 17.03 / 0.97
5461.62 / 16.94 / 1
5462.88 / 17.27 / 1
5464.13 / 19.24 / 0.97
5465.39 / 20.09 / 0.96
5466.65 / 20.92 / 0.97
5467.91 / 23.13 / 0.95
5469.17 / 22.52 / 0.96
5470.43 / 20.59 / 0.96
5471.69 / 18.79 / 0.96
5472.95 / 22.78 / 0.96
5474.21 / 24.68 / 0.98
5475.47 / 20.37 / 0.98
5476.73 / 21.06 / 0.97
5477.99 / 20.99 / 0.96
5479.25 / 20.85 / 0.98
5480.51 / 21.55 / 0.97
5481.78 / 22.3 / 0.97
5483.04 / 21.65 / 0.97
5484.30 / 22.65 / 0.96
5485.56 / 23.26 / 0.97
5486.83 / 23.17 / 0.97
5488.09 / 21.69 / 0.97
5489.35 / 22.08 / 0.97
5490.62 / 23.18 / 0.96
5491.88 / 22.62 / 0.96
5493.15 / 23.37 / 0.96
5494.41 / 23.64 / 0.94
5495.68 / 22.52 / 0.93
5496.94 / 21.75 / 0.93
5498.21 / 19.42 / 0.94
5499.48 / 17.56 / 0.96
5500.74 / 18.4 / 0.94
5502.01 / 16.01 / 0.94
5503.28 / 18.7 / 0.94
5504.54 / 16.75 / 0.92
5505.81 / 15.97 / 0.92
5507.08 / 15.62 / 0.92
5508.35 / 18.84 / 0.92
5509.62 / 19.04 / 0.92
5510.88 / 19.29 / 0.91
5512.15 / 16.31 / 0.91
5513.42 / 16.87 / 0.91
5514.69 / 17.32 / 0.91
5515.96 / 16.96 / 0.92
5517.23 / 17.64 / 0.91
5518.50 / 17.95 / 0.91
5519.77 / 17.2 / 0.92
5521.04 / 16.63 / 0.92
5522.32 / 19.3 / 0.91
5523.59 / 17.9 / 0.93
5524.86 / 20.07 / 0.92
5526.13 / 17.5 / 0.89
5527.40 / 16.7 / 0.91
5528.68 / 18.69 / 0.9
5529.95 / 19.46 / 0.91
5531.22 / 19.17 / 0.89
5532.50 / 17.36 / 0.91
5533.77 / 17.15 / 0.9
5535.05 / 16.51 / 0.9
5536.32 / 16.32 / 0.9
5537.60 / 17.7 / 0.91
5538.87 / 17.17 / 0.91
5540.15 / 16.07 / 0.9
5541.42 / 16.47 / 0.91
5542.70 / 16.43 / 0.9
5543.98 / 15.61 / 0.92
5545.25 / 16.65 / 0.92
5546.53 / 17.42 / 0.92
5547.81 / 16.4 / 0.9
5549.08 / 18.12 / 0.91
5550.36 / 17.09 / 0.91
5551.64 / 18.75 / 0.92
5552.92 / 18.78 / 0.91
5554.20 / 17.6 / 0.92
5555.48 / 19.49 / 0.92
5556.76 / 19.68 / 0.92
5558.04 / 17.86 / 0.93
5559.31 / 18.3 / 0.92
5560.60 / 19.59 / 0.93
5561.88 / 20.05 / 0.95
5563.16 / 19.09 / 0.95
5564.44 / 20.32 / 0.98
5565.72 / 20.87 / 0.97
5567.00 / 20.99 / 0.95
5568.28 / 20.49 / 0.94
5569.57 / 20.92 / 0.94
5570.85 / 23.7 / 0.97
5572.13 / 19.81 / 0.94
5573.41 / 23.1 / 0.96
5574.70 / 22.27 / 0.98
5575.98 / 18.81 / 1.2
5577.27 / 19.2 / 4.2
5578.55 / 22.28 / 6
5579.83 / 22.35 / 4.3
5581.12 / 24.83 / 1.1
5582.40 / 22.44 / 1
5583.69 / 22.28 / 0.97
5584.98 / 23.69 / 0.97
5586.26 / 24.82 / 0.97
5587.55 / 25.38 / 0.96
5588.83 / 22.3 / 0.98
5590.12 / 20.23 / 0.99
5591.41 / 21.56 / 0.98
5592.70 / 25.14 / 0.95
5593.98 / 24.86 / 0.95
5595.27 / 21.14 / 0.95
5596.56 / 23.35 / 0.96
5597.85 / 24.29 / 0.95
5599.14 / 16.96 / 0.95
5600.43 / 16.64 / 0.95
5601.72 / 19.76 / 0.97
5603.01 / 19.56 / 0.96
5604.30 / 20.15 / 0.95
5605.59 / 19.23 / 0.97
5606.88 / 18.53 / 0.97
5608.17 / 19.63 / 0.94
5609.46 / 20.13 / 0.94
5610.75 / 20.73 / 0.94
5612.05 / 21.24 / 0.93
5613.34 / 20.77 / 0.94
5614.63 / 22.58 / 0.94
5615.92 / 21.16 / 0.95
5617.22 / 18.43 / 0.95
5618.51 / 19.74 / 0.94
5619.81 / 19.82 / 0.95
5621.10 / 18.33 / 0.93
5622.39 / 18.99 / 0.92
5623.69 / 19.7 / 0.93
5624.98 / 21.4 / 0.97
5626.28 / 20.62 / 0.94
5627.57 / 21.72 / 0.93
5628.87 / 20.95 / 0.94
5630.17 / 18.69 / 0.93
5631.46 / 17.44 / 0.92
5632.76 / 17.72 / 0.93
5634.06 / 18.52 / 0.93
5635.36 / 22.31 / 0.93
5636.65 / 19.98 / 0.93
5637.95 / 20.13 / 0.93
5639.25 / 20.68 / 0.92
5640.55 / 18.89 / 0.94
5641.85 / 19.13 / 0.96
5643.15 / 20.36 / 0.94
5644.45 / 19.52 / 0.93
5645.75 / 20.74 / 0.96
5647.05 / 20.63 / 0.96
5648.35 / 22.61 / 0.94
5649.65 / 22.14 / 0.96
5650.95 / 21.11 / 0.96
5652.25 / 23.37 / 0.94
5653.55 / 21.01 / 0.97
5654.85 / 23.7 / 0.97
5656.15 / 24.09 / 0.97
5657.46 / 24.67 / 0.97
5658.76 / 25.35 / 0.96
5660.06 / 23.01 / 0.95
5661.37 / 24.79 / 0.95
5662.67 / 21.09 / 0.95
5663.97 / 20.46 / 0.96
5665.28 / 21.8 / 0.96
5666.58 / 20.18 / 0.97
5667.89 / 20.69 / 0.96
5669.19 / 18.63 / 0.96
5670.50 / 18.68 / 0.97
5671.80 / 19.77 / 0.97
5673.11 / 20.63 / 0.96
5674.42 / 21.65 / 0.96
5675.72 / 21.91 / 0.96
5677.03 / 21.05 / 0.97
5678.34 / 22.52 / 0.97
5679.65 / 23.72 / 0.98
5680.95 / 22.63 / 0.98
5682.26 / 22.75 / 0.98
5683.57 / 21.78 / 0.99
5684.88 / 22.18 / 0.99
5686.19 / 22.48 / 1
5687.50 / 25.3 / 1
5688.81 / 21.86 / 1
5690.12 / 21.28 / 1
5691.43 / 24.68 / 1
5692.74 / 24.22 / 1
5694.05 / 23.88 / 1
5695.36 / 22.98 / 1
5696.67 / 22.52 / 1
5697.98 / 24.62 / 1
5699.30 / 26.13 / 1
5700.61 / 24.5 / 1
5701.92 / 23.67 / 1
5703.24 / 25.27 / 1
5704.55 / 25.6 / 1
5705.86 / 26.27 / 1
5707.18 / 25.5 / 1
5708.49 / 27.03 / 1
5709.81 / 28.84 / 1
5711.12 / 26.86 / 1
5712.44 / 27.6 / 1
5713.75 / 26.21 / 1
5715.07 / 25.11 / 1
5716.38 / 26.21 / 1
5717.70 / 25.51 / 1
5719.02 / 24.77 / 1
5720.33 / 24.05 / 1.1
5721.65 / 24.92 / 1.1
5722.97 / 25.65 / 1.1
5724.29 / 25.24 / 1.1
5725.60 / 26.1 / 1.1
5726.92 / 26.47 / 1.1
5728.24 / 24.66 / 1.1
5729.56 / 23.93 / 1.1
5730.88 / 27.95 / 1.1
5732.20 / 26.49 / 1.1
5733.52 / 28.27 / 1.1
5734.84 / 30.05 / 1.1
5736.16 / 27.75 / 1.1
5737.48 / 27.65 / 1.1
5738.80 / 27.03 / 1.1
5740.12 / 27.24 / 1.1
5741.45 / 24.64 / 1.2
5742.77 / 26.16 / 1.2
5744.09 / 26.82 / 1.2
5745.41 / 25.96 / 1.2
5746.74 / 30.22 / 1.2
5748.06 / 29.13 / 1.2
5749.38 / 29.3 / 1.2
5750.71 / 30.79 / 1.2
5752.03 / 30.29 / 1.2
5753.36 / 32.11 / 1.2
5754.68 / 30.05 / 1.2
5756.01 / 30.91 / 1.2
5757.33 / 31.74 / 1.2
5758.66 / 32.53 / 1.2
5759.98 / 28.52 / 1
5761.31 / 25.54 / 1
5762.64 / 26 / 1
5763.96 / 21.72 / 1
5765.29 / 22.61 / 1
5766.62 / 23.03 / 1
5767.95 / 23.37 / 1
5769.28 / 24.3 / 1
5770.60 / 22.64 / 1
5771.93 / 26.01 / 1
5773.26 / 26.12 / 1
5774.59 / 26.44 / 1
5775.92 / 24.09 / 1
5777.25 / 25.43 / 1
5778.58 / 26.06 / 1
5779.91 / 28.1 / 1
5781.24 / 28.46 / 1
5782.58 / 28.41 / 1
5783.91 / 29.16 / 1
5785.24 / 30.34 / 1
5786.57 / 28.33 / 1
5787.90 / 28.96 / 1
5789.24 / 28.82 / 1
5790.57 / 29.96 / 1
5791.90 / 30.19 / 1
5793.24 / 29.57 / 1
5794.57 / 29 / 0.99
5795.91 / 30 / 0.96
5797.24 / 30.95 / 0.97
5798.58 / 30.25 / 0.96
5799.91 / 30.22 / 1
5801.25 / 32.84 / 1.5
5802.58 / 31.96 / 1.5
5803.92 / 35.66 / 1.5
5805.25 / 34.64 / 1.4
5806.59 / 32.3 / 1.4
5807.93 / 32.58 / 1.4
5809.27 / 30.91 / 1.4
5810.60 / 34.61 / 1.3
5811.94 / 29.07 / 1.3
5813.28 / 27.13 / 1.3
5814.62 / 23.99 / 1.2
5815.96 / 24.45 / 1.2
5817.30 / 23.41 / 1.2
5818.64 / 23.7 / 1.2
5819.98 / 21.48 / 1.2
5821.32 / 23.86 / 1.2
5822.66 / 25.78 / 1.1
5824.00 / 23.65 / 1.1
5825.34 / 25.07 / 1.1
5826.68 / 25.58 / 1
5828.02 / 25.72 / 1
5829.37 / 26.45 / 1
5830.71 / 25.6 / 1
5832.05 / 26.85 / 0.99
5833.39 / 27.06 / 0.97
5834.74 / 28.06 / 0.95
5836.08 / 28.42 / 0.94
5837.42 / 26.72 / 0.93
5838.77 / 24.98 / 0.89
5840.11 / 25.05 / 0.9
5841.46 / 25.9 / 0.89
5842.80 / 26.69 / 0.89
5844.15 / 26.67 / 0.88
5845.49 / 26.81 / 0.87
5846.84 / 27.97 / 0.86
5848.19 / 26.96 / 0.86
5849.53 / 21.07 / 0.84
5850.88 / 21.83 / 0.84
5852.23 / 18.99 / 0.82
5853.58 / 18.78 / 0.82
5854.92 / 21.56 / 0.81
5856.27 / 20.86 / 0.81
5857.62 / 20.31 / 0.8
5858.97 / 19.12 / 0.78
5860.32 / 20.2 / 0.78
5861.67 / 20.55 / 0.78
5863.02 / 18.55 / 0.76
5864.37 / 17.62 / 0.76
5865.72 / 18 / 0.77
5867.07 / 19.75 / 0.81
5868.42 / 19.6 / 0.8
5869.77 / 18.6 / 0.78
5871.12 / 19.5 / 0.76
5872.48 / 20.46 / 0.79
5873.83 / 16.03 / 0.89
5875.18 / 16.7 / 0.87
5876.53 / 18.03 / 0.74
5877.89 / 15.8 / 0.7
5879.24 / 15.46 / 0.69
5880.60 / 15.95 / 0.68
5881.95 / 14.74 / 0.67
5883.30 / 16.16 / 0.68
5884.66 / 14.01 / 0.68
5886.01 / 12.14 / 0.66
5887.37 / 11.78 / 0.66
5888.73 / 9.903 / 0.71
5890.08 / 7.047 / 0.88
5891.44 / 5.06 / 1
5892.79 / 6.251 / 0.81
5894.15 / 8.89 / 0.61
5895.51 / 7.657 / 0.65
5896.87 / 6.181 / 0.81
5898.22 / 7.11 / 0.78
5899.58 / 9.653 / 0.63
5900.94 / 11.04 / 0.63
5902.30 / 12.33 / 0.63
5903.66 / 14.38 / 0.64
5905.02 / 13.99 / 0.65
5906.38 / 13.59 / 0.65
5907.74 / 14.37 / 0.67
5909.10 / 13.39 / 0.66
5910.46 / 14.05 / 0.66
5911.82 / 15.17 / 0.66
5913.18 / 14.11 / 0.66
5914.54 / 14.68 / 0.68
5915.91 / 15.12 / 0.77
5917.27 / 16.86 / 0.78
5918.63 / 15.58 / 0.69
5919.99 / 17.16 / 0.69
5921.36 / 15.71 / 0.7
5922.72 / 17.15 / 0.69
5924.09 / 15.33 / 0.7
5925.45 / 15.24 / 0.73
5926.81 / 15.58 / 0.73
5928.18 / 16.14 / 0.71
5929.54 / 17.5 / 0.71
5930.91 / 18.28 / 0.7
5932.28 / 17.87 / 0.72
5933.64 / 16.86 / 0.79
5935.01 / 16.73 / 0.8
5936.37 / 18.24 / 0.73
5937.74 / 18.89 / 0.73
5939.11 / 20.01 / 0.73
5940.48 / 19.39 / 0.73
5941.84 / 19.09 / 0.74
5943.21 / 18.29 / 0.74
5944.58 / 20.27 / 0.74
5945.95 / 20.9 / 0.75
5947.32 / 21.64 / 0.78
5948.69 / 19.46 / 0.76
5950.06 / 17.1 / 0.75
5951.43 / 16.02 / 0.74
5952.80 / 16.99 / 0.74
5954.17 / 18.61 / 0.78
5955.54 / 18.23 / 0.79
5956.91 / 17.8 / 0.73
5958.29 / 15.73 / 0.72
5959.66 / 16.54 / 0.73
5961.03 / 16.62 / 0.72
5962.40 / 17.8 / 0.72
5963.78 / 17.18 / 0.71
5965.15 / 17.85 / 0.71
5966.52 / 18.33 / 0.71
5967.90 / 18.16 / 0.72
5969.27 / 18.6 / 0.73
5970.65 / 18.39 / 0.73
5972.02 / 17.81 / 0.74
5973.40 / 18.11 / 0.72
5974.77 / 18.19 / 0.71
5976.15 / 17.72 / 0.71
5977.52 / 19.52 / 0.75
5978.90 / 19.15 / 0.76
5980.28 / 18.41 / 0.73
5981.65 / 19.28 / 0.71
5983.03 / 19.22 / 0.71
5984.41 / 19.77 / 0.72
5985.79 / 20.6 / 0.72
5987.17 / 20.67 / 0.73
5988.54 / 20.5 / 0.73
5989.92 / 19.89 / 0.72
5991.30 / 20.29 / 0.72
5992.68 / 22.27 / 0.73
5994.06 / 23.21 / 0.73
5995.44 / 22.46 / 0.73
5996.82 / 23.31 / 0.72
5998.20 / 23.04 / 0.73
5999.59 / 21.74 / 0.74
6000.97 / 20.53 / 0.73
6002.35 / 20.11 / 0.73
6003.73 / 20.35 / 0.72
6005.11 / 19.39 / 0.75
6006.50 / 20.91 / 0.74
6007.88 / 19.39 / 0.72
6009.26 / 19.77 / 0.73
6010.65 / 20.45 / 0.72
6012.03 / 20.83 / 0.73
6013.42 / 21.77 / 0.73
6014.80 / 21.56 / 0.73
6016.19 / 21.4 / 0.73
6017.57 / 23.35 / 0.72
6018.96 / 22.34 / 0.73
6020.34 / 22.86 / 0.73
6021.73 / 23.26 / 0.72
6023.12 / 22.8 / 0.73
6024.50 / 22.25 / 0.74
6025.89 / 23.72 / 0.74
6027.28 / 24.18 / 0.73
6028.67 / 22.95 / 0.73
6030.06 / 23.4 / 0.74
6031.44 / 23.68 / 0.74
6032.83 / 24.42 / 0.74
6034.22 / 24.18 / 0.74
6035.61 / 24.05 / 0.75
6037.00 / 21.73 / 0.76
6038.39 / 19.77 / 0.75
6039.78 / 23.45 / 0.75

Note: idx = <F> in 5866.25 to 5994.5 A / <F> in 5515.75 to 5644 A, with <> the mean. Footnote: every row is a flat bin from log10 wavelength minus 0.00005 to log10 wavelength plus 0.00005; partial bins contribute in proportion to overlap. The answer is 0.83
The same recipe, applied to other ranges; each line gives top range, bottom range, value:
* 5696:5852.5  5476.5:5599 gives 1.37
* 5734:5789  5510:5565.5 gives 1.54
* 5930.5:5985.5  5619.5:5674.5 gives 0.88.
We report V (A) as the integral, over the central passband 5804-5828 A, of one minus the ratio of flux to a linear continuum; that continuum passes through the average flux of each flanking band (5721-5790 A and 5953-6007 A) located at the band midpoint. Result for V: -2.2 A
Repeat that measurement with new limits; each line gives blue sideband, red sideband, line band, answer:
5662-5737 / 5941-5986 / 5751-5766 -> -3.66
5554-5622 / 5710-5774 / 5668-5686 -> 2.17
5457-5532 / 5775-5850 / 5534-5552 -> 3.43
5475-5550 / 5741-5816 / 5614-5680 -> 7.94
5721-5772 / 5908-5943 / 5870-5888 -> 3.11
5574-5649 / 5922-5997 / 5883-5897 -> 7.00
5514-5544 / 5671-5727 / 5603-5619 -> 0.43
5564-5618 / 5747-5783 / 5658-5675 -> 1.83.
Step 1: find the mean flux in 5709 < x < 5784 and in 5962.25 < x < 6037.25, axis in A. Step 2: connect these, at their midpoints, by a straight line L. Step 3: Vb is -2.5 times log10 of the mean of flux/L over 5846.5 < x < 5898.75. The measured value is 0.424 mag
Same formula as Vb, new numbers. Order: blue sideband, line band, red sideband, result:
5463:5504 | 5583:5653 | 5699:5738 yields 0.16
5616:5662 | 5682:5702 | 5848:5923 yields -0.19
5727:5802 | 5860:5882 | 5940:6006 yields 0.29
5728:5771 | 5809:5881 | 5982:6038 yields 0.11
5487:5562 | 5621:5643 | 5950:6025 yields -0.06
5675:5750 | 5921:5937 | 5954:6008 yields 0.22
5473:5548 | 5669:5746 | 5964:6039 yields -0.24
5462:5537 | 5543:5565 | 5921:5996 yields 0.07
